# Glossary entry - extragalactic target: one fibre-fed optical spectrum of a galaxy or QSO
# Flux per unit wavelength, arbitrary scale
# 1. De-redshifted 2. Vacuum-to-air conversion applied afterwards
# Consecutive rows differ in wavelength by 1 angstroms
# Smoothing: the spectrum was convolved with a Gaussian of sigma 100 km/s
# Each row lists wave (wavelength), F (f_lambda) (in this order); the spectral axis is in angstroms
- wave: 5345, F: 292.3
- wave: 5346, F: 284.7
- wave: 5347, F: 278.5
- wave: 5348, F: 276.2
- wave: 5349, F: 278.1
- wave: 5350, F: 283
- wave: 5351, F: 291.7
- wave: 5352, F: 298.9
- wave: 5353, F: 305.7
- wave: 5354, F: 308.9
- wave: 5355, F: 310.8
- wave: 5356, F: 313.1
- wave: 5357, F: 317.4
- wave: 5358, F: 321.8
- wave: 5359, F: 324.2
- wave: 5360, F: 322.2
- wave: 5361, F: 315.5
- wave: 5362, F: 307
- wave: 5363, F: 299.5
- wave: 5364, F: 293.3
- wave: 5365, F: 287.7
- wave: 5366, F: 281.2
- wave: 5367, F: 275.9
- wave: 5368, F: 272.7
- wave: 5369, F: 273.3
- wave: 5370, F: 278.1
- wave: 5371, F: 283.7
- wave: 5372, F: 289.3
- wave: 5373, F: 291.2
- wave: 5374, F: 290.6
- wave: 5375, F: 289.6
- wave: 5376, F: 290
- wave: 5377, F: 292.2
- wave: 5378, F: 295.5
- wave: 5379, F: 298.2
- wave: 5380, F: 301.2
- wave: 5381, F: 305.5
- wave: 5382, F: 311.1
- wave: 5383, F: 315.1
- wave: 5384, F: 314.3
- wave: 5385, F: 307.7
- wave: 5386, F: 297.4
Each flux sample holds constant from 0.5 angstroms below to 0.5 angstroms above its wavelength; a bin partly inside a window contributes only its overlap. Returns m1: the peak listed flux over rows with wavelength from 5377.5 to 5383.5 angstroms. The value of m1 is 315.1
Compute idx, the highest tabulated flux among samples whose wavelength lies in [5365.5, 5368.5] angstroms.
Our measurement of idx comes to 281.2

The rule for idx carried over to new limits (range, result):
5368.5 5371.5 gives 283.7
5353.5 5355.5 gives 310.8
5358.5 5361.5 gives 324.2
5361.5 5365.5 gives 307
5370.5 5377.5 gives 292.2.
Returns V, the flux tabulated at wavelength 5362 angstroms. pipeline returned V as 307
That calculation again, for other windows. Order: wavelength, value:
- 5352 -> 298.9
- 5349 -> 278.1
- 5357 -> 317.4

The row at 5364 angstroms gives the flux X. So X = 293.3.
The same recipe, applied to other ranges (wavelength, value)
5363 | 299.5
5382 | 311.1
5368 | 272.7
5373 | 291.2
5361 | 315.5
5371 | 283.7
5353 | 305.7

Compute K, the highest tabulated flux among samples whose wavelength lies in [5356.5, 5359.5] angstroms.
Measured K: 324.2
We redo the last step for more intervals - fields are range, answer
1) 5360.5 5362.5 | 315.5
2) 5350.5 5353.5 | 305.7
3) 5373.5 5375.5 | 290.6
